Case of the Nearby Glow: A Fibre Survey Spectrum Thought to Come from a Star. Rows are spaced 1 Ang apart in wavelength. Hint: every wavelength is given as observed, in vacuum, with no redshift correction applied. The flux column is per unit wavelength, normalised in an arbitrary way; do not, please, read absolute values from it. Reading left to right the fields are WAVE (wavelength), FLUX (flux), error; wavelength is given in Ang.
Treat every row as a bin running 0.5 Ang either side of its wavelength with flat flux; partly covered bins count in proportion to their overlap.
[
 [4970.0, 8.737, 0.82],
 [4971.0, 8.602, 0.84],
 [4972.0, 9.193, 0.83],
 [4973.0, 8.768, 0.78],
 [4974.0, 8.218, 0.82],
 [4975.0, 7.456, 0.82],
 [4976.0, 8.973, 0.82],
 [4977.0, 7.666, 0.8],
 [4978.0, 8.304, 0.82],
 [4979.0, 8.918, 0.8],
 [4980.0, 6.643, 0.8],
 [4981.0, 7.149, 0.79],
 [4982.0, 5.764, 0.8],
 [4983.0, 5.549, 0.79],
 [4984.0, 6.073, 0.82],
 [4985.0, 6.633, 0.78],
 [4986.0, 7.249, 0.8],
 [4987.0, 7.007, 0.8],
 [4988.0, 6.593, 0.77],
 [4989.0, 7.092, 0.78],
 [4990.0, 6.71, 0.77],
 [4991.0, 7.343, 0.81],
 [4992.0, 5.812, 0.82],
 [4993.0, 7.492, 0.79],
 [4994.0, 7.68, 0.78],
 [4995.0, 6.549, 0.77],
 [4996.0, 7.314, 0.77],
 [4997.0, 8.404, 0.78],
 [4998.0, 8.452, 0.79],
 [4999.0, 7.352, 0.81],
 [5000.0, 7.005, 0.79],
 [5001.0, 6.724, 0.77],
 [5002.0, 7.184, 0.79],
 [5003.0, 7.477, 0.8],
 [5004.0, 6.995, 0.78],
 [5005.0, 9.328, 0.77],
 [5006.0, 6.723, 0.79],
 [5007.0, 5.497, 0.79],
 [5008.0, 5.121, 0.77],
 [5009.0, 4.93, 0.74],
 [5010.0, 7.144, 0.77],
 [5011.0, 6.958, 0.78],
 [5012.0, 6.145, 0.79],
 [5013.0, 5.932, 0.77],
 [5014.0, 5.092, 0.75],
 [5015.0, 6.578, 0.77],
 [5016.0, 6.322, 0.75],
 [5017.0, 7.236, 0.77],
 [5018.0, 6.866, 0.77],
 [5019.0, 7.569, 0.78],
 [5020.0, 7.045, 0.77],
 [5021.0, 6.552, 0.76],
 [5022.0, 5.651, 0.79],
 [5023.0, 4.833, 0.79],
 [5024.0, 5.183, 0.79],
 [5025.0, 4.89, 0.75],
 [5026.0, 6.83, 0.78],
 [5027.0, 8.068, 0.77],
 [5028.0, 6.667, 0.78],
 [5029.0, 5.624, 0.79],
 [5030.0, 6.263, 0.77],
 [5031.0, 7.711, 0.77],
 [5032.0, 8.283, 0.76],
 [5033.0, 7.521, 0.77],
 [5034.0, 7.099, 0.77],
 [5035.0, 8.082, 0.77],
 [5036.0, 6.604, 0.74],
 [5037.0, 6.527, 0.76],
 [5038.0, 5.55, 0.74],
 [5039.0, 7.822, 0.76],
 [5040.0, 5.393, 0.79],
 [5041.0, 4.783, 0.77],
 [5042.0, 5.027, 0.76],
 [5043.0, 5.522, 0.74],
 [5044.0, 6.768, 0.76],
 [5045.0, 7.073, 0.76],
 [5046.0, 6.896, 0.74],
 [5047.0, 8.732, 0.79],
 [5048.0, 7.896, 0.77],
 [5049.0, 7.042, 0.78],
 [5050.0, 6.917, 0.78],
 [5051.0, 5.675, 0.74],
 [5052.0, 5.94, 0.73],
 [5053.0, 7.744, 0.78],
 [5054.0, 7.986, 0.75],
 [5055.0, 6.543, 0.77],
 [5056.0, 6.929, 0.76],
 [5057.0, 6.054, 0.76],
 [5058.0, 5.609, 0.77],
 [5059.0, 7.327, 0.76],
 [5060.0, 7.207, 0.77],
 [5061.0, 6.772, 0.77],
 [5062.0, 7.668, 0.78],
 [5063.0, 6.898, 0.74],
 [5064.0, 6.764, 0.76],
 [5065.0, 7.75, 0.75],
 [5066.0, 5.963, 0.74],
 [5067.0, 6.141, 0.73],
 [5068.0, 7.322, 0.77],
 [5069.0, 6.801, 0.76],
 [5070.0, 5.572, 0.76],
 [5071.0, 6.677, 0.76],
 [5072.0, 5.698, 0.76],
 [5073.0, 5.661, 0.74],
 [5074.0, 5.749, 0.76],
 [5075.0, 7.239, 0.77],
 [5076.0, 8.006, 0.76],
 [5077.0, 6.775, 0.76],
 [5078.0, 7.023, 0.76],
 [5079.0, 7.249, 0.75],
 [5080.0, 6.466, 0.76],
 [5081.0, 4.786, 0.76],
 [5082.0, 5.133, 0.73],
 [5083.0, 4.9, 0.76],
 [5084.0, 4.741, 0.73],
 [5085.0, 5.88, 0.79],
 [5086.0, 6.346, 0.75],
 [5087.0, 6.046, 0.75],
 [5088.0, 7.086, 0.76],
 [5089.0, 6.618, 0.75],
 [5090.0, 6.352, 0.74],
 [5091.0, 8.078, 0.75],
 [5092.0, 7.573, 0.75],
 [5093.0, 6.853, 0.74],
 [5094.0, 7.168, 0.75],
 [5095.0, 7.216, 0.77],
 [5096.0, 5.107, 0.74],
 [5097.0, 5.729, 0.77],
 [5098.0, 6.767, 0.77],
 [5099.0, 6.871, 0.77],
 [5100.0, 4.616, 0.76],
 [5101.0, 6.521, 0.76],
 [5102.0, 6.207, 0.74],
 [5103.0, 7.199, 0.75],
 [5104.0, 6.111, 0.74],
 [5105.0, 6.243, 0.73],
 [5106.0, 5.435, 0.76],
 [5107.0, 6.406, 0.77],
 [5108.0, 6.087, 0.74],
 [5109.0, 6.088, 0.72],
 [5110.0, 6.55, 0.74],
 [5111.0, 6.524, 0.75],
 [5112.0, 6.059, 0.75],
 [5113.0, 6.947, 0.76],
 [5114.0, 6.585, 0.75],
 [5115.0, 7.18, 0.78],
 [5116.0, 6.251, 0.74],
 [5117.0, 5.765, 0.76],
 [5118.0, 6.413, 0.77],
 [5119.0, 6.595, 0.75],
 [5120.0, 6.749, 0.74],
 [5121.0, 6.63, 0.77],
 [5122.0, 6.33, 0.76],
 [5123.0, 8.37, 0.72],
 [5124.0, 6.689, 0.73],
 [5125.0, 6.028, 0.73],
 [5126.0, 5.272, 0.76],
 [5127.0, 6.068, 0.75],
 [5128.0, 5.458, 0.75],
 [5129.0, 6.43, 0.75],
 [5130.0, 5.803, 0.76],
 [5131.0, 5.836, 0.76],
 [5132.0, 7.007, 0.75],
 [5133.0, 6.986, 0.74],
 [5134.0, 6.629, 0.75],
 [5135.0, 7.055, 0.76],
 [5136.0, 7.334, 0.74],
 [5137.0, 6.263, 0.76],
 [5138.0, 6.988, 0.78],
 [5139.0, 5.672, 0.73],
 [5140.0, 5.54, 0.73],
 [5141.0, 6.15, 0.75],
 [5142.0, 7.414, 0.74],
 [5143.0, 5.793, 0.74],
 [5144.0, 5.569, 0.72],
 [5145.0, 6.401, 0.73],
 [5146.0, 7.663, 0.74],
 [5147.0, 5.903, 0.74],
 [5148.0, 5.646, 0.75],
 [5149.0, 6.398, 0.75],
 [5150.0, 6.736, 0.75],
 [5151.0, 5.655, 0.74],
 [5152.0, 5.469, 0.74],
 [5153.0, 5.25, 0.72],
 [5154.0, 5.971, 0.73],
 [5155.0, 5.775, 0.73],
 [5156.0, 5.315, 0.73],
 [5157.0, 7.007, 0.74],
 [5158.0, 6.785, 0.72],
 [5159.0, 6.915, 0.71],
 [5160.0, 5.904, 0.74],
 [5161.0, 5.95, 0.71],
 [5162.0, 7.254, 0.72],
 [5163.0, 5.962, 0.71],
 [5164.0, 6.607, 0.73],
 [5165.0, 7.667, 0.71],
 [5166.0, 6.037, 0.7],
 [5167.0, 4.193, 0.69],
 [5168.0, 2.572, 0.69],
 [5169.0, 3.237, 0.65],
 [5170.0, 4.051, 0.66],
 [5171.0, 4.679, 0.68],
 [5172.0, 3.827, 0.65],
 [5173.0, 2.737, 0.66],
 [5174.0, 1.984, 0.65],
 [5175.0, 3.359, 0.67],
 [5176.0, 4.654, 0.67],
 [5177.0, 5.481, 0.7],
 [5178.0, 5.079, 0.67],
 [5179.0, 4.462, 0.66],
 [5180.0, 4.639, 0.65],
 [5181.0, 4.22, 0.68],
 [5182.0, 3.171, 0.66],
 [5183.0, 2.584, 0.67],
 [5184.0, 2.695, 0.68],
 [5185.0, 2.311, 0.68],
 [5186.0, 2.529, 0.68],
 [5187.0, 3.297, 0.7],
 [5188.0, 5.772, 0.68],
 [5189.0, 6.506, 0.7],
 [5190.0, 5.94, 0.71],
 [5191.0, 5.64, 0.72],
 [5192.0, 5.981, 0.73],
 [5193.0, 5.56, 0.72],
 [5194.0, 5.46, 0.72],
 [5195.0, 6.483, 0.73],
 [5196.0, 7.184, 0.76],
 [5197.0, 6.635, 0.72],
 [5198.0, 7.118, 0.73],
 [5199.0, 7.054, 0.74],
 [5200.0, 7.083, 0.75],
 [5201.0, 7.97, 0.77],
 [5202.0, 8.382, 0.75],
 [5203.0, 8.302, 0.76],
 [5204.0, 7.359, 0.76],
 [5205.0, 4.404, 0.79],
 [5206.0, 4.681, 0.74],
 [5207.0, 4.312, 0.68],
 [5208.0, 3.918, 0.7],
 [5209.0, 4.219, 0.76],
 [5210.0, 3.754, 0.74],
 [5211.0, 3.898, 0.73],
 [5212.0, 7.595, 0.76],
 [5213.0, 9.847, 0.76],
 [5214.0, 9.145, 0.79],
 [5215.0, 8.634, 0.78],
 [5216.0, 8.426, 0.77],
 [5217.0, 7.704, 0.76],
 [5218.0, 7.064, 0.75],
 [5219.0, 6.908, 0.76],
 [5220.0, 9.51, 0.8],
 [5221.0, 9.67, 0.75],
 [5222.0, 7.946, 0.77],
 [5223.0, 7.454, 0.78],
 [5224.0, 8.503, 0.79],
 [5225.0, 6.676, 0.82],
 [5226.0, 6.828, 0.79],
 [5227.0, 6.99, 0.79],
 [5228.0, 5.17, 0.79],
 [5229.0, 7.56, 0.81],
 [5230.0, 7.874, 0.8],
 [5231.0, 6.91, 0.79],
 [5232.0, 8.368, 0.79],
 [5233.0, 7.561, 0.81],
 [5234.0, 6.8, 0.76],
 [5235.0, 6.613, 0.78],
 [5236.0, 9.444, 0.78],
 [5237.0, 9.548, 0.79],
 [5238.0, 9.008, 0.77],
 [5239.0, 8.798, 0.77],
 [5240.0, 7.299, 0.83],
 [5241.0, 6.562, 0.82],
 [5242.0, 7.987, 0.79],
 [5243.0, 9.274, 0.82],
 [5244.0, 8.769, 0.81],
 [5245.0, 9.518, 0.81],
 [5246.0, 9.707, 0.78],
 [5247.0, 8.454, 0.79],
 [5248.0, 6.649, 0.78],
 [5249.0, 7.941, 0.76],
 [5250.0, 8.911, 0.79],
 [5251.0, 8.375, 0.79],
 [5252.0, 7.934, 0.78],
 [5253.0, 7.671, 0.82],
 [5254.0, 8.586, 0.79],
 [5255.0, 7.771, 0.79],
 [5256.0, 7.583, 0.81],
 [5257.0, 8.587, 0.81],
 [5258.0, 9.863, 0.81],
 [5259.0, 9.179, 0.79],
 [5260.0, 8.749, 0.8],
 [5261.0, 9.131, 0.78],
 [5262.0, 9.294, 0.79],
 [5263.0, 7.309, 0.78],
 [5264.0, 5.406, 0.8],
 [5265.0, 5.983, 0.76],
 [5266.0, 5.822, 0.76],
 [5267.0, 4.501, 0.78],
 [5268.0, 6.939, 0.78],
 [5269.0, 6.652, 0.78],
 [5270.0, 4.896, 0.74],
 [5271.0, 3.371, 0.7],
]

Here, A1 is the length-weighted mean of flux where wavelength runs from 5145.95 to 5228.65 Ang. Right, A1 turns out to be 5.84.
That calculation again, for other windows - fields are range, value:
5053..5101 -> 6.52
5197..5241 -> 7.25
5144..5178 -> 5.42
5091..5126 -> 6.47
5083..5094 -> 6.51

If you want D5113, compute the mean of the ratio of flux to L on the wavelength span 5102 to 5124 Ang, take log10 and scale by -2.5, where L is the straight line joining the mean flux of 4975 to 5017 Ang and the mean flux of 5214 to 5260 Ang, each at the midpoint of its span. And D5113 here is 0.15 mag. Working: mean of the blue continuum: 6.93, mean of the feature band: 6.5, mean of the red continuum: 8.08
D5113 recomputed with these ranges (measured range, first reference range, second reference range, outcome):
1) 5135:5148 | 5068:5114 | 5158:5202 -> -0.13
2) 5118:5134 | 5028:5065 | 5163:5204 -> -0.11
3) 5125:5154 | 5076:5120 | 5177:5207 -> -0.05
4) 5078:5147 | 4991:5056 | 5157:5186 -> -0.17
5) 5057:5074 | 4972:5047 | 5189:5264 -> 0.07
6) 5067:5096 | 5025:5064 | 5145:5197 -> -0.02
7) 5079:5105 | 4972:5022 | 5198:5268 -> 0.15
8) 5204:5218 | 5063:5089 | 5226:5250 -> 0.22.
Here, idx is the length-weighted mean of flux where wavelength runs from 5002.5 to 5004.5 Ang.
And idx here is 7.24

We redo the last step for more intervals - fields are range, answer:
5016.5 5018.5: 7.05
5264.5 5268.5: 5.81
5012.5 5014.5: 5.51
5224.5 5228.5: 6.42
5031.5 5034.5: 7.63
